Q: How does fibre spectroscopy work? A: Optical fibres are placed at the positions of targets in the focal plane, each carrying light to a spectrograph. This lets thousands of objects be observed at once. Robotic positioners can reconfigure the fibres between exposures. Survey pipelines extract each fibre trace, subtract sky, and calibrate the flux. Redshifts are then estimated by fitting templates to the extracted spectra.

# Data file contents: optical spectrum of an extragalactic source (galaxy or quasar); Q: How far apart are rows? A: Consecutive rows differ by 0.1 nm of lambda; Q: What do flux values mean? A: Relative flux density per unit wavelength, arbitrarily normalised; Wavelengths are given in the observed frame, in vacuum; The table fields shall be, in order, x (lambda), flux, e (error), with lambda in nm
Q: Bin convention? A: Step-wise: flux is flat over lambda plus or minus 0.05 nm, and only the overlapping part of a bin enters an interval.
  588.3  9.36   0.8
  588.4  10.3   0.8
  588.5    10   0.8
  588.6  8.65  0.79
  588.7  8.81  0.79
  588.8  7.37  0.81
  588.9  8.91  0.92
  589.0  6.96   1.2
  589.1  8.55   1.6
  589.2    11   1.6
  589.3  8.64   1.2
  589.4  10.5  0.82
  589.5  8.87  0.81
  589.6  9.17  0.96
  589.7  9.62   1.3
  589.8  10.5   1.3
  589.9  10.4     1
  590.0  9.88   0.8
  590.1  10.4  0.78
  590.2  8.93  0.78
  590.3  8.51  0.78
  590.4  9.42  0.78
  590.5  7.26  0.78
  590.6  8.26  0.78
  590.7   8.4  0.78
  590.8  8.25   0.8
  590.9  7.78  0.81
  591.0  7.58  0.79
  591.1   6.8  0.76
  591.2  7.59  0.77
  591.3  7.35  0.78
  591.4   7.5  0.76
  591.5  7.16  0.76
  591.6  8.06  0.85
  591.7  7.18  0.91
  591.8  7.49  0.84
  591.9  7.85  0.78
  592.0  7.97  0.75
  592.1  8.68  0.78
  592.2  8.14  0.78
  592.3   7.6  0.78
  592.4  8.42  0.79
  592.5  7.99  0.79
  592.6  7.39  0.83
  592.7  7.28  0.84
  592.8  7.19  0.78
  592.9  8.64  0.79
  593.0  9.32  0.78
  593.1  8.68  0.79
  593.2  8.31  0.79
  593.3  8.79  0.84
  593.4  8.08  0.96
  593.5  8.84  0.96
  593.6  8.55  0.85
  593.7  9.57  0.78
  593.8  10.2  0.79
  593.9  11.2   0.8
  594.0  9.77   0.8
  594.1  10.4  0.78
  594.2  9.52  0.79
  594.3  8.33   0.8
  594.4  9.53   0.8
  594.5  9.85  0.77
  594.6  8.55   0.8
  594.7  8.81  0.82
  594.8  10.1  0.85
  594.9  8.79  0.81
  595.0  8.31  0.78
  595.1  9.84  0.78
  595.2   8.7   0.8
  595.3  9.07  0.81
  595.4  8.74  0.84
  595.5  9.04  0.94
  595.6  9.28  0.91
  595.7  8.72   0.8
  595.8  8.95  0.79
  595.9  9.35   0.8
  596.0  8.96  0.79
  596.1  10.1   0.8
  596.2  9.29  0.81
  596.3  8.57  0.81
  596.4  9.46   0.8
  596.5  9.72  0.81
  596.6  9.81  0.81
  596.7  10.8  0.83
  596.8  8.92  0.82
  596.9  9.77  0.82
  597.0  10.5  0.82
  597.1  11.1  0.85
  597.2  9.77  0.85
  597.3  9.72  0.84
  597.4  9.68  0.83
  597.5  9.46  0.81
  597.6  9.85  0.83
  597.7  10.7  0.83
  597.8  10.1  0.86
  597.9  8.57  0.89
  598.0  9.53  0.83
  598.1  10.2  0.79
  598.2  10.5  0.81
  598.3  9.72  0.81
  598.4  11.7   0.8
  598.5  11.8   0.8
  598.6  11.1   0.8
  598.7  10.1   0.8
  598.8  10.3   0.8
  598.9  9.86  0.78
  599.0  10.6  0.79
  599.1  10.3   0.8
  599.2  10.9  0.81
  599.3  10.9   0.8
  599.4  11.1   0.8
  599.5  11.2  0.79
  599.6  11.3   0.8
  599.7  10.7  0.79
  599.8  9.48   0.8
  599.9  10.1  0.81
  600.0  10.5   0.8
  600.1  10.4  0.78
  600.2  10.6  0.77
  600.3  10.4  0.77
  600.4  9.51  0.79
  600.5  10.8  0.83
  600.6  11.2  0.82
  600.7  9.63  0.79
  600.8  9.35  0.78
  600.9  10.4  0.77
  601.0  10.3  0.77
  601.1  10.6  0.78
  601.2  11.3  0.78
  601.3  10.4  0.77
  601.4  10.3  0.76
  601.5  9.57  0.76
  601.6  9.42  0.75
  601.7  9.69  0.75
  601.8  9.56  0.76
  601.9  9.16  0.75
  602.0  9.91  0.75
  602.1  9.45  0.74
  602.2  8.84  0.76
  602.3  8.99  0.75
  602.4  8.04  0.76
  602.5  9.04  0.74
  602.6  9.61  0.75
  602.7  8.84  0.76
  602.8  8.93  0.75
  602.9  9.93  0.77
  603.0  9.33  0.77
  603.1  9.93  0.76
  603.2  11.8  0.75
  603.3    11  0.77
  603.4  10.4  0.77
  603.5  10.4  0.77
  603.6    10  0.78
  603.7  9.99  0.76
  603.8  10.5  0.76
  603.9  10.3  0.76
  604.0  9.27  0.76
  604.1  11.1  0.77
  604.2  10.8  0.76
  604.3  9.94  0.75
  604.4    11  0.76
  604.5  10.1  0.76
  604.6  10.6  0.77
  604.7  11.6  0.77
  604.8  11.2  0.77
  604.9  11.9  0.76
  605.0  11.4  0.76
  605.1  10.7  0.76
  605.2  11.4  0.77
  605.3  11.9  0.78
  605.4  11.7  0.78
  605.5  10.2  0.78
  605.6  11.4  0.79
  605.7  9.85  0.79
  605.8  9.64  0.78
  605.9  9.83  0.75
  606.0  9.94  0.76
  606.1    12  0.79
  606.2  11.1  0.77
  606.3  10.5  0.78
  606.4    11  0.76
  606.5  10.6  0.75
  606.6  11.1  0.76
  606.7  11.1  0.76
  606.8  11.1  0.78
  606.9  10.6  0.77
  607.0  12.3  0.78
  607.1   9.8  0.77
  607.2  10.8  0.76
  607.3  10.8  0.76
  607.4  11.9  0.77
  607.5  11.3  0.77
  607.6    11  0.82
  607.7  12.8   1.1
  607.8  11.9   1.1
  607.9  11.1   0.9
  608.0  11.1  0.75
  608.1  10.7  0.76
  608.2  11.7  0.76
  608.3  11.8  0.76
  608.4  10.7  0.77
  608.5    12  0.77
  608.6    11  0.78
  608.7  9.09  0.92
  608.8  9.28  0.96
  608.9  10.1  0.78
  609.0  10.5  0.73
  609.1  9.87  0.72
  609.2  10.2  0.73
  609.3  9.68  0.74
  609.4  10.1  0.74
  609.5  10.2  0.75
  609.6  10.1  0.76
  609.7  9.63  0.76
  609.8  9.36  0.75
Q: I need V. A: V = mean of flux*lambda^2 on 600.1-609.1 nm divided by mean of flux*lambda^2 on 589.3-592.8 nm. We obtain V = 1.32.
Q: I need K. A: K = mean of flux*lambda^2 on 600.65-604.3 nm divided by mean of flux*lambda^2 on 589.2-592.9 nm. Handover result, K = 1.23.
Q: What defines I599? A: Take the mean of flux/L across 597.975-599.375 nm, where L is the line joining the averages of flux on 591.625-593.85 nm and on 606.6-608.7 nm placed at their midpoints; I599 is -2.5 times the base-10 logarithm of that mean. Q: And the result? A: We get -0.12 mag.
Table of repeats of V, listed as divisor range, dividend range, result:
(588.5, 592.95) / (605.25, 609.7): 1.36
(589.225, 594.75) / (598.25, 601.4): 1.25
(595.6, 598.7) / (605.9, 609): 1.15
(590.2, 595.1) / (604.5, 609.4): 1.35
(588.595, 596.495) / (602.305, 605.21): 1.22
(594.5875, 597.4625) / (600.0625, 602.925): 1.06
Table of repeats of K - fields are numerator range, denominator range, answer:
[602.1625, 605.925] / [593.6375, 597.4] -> 1.12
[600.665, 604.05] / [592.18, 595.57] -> 1.14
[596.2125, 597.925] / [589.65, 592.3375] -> 1.20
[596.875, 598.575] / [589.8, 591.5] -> 1.24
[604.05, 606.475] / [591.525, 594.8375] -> 1.31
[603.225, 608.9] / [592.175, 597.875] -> 1.22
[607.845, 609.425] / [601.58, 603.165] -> 1.16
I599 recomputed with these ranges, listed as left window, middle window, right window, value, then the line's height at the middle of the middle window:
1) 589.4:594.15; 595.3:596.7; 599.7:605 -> -0.011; 9.18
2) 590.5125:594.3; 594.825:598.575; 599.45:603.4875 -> -0.063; 9.11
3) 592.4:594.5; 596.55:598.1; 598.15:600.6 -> 0.011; 10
